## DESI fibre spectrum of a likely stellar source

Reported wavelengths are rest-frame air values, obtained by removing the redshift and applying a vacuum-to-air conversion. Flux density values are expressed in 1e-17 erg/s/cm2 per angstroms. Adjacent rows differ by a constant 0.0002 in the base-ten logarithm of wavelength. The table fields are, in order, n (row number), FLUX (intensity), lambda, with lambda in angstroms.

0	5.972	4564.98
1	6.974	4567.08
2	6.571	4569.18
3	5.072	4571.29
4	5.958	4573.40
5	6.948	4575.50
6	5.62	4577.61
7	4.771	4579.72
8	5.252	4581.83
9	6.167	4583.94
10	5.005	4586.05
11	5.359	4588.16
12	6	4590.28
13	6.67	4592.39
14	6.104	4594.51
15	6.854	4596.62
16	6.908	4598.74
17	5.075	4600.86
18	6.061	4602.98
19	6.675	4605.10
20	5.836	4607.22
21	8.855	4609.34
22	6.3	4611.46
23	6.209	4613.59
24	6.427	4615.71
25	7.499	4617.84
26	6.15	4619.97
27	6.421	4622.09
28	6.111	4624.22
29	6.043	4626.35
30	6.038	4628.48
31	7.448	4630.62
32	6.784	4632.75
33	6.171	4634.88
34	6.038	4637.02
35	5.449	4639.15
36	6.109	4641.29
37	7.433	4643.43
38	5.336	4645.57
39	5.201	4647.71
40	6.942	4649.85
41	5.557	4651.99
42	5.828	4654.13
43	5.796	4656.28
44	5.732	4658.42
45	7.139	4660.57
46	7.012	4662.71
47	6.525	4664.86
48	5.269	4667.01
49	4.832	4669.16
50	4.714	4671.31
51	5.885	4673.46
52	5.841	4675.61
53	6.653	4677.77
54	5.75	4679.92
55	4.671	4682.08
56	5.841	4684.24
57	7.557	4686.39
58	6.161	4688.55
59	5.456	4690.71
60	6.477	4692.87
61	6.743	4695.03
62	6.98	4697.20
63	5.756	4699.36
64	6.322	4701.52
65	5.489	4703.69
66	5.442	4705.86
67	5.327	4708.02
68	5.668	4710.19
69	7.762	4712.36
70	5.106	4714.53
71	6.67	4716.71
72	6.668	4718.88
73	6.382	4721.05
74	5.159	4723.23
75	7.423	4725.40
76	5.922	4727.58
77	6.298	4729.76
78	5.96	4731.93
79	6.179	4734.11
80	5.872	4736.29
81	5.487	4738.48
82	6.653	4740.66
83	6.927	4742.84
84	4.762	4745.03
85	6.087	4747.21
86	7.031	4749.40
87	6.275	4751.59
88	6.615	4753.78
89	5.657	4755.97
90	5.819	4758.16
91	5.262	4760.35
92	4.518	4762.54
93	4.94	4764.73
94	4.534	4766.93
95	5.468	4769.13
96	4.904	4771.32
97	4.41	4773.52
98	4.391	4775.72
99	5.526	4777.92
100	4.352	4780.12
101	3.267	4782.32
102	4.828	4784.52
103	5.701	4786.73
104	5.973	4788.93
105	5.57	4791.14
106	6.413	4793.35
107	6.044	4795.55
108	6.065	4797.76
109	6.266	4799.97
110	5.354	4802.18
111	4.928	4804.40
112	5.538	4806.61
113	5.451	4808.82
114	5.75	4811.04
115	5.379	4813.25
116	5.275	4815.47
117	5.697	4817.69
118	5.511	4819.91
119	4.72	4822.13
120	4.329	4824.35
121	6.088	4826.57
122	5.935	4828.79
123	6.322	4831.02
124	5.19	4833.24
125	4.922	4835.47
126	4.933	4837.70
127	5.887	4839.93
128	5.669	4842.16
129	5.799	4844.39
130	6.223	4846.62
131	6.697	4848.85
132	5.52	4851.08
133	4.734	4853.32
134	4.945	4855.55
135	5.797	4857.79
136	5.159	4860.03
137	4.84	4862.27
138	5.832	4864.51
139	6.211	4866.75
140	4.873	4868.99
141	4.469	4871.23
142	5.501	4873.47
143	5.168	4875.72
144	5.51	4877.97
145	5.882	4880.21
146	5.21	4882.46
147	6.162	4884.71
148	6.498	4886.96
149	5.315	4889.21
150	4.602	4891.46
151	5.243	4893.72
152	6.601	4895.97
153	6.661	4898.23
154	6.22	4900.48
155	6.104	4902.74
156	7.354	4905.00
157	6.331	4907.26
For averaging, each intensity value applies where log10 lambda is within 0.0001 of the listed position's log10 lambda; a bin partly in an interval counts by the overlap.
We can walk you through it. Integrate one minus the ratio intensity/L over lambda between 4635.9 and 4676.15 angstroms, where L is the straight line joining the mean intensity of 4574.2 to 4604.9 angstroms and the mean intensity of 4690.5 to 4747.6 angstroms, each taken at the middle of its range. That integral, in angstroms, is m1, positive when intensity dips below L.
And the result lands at 0.7 angstroms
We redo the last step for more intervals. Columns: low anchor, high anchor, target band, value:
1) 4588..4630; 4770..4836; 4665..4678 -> 1.15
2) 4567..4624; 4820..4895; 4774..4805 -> 1.80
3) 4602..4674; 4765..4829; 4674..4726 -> -2.33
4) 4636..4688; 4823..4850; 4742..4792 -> 3.92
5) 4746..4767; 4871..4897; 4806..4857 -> 1.06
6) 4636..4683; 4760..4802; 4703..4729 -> -2.49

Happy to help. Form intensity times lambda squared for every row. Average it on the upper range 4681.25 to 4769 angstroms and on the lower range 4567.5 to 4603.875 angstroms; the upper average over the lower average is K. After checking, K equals 1.07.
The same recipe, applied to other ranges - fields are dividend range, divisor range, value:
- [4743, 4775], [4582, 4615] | 0.94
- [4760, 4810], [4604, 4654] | 0.87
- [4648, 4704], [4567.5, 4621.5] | 1.01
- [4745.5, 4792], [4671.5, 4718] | 0.90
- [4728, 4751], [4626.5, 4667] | 1.02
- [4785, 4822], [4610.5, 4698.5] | 0.98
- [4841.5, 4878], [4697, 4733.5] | 0.95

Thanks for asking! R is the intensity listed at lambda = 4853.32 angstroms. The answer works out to 4.734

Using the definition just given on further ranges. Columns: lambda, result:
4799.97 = 6.266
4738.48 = 5.487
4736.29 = 5.872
